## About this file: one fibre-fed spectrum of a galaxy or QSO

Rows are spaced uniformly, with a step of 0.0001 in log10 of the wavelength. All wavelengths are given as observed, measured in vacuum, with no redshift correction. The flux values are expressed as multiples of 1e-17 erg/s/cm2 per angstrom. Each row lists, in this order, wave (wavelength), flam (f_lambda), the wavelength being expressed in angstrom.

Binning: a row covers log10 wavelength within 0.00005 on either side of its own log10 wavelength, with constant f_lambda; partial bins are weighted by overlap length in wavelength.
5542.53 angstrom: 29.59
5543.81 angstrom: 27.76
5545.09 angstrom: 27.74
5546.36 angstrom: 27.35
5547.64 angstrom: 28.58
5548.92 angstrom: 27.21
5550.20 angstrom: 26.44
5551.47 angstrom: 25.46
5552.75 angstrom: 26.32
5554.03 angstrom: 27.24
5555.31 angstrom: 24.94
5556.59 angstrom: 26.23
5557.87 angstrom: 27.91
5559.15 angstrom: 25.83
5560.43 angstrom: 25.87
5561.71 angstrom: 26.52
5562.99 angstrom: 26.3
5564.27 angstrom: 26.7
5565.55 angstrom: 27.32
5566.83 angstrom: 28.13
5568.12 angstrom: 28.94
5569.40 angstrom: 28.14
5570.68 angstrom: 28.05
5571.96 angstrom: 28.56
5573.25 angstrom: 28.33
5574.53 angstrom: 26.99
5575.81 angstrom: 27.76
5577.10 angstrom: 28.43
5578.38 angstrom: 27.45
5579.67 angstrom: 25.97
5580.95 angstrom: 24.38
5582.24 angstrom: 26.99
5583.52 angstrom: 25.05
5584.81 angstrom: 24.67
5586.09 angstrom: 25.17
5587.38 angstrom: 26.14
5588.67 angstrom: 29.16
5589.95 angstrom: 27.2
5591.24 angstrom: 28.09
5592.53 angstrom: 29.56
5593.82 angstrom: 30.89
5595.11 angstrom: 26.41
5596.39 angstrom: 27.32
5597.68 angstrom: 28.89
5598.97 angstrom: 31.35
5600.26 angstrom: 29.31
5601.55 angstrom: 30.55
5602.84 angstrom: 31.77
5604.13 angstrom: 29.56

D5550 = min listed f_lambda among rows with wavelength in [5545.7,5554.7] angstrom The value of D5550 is 25.46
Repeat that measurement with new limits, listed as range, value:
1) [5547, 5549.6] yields 27.21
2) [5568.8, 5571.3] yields 28.05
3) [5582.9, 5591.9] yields 24.67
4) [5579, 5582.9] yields 24.38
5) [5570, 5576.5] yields 26.99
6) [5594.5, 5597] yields 26.41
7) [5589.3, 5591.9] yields 27.2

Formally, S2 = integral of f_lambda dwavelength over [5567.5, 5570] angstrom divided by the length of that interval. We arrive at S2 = 28.6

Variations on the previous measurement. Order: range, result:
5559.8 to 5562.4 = 26.2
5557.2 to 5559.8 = 26.9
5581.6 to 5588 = 25.6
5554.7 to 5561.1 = 26.2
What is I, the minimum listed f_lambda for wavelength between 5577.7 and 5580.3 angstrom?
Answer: 25.97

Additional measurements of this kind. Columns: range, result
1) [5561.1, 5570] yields 26.3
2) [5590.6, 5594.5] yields 28.09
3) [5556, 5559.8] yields 25.83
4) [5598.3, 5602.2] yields 29.31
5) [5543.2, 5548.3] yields 27.35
